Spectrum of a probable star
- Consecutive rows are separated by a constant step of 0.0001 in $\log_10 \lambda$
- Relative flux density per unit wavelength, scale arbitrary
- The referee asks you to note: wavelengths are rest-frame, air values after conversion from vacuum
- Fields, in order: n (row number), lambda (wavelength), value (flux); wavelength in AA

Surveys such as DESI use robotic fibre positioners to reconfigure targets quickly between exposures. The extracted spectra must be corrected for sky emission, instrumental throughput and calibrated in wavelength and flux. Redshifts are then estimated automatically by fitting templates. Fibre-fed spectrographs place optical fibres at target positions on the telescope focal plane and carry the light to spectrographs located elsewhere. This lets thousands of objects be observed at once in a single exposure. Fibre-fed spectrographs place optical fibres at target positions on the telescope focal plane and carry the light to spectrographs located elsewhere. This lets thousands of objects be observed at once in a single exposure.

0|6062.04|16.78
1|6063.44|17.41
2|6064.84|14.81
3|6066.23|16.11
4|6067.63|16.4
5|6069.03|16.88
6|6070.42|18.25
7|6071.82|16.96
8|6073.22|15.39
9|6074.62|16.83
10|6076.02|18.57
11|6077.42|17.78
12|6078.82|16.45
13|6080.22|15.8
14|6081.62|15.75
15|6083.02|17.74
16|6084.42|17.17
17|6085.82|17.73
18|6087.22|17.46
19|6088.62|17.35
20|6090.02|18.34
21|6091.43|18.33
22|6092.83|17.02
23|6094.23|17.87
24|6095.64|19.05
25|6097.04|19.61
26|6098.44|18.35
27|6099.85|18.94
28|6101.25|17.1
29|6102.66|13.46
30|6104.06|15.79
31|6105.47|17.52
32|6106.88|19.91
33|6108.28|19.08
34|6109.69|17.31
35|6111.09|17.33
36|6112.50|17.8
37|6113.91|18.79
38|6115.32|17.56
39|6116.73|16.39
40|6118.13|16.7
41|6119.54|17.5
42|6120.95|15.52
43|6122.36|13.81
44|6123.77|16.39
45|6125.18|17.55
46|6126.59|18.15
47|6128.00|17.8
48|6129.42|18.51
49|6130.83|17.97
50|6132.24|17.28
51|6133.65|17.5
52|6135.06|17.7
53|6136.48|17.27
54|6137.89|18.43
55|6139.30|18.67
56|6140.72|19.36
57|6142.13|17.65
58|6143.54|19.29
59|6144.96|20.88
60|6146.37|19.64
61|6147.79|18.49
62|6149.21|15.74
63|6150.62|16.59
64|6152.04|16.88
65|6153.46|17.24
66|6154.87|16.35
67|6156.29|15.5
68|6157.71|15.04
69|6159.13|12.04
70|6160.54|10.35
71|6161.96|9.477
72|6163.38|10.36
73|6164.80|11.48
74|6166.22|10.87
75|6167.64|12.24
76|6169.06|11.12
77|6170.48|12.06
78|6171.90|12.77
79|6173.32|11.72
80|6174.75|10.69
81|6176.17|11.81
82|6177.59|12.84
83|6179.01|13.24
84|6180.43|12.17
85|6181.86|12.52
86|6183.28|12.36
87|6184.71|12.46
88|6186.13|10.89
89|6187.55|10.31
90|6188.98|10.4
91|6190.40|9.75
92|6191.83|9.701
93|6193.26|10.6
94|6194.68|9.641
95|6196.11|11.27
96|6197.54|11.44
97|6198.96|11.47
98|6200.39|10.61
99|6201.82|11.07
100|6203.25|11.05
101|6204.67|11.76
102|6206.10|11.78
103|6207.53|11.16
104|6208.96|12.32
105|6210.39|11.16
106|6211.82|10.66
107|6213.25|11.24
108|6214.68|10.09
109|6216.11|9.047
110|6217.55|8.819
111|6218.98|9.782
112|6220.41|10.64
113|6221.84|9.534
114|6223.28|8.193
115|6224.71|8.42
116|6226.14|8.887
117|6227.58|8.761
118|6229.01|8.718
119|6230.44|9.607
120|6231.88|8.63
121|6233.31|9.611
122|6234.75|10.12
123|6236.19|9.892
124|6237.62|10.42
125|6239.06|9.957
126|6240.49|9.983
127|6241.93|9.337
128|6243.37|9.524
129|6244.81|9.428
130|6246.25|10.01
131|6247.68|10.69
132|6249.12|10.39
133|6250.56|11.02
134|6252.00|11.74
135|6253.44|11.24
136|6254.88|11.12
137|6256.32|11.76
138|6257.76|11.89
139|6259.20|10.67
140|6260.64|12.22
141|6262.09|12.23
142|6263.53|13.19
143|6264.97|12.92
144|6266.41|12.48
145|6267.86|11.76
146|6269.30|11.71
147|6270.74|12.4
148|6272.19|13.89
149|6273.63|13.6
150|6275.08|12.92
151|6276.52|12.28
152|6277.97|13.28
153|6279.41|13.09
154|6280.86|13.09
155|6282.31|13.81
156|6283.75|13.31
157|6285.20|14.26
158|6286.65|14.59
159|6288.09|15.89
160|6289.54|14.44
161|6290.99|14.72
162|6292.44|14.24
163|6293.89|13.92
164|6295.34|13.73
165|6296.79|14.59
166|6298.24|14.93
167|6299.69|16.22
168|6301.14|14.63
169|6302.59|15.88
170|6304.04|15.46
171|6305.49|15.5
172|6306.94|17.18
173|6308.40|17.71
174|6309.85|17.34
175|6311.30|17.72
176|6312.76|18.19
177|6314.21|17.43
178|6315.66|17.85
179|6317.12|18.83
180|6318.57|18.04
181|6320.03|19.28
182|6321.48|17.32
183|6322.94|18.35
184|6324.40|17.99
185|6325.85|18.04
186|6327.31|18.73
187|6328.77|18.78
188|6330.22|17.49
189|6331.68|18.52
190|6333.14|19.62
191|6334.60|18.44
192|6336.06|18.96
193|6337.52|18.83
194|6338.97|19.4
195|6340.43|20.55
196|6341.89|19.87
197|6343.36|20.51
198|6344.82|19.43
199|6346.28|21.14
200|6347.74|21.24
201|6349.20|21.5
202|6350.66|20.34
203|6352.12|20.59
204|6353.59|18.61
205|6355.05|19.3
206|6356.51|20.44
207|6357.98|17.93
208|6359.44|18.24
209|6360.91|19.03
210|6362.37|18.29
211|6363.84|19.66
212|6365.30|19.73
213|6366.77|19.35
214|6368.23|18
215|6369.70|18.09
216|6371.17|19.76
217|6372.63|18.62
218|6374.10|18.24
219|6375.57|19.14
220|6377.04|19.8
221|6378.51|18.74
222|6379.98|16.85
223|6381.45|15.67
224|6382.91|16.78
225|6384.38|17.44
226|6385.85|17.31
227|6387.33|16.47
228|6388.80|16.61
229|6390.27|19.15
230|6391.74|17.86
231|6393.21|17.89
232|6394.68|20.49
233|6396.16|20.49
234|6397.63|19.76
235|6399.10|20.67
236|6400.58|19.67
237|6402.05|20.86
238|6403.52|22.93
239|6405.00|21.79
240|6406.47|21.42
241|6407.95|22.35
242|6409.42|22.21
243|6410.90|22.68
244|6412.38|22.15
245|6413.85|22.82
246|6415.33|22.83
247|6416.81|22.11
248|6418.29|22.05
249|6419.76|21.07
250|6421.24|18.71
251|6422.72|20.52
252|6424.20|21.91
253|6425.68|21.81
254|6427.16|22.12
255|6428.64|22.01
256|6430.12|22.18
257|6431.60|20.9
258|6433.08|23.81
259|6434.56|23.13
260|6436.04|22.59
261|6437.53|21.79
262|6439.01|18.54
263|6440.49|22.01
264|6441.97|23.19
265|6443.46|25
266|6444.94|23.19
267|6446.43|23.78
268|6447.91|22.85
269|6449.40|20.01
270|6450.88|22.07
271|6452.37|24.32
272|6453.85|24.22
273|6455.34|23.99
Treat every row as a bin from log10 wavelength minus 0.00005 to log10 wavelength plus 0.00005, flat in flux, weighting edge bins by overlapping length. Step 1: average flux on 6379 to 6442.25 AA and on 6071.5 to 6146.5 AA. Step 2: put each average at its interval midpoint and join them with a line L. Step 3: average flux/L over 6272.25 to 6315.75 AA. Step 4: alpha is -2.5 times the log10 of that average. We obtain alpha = 0.28 mag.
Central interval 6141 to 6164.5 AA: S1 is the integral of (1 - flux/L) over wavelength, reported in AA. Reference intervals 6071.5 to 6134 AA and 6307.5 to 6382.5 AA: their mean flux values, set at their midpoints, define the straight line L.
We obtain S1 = 2.6 AA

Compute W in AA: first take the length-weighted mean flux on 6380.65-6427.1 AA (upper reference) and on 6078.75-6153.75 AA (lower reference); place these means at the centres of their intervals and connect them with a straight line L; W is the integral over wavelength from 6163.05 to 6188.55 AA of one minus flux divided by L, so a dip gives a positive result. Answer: 8.94 AA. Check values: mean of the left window 17.6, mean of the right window 20.2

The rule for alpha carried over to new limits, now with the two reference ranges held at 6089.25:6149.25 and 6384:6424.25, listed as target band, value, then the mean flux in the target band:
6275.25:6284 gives 0.417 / 13.1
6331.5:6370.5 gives 0.025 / 19.5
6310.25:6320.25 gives 0.086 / 18.1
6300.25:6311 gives 0.195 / 16.3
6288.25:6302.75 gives 0.301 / 14.7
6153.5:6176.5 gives 0.428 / 12.3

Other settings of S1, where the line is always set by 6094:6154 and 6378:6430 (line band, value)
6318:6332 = 0.90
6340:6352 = -0.54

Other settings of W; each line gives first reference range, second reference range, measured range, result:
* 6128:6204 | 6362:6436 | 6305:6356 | -1.5 AA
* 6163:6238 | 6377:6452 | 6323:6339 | -1.6 AA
